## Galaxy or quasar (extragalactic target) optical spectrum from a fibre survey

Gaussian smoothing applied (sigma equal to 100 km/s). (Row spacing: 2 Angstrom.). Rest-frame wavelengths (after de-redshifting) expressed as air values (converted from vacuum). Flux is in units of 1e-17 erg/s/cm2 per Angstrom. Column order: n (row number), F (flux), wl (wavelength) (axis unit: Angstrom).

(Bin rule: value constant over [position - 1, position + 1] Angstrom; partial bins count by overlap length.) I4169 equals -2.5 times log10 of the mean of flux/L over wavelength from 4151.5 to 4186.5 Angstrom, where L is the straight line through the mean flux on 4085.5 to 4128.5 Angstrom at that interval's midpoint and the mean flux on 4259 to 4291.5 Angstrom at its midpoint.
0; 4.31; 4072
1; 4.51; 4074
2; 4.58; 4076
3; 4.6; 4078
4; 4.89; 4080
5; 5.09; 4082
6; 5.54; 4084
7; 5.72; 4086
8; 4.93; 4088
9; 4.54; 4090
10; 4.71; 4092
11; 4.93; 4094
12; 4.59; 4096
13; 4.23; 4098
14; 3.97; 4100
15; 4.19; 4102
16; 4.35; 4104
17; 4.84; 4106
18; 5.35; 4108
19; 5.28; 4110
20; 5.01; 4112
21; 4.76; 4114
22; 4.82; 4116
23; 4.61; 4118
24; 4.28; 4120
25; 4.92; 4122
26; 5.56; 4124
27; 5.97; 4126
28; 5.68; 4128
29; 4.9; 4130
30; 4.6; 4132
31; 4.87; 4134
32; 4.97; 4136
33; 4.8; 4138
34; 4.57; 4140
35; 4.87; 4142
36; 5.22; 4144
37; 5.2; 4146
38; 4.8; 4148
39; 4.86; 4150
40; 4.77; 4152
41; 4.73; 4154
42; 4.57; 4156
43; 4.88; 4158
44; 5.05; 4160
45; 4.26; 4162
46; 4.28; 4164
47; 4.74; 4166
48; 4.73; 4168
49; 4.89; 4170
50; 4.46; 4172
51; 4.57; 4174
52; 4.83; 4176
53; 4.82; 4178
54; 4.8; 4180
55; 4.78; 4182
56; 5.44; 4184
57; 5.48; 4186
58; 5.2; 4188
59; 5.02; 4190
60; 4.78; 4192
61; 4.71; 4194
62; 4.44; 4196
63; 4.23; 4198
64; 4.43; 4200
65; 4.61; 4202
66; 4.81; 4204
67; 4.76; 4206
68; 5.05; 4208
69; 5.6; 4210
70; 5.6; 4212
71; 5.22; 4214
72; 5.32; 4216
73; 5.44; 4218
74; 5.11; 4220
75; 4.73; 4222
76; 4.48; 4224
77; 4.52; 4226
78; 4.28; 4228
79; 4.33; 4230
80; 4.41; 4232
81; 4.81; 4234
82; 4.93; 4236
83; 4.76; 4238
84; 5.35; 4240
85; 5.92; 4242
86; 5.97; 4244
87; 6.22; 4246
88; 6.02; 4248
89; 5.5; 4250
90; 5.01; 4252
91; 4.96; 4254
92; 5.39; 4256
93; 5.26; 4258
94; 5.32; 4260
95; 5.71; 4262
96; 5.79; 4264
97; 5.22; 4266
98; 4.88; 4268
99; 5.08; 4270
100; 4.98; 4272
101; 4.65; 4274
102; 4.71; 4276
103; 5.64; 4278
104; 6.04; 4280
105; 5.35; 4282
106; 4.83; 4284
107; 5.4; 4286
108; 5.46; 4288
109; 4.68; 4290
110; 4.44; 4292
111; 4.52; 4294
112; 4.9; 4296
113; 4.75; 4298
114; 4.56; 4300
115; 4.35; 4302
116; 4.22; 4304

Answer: 0.05 mag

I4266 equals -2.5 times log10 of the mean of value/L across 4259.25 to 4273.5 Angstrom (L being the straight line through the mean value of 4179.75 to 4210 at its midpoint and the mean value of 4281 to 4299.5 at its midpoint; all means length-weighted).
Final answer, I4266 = -0.08 mag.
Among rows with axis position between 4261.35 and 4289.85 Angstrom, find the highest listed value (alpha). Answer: 6.04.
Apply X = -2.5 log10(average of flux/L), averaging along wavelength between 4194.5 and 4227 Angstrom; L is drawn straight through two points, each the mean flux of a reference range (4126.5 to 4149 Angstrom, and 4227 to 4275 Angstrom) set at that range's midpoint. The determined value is 0.05 mag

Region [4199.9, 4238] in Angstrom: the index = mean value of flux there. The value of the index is 4.87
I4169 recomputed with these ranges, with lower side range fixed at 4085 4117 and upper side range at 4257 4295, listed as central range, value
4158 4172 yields 0.06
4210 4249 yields -0.02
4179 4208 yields 0.03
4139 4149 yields -0.02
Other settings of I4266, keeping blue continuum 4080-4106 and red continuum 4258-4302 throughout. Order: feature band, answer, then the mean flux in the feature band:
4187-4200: 0.049 mag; 4.71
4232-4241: 0.022 mag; 4.9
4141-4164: 0.008 mag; 4.81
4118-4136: -0.057 mag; 5.06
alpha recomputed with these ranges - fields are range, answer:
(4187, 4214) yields 5.6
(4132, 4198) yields 5.48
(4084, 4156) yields 5.97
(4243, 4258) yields 6.22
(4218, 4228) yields 5.44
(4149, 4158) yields 4.88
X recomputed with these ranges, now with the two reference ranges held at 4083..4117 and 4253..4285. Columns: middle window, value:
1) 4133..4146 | 0.00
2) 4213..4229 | 0.05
